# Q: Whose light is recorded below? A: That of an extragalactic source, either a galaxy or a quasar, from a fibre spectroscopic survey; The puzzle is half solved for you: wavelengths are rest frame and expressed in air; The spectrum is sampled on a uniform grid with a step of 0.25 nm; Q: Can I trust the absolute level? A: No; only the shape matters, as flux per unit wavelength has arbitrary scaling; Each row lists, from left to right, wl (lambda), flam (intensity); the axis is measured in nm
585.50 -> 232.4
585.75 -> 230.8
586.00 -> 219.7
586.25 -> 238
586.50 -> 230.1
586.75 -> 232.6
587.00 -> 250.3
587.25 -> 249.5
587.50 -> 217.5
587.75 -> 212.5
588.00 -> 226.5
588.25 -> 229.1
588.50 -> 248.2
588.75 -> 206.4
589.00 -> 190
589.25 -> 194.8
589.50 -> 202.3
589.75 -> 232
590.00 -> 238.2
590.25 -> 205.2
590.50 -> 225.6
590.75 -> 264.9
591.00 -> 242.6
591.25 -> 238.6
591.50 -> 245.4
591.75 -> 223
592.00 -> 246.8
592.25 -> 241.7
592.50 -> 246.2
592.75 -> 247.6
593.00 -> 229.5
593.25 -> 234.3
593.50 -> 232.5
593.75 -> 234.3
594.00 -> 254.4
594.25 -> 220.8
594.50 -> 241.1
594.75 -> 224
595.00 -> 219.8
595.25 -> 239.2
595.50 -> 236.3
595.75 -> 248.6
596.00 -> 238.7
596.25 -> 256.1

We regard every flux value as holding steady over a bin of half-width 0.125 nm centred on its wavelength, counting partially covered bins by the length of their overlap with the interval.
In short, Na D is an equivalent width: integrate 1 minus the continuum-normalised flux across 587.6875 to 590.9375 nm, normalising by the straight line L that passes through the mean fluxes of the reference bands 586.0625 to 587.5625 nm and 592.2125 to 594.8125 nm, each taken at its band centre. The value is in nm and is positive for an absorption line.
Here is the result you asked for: 0.20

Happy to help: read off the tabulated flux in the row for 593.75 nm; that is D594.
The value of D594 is 234.3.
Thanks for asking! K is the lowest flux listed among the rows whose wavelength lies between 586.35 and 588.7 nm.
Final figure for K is 212.5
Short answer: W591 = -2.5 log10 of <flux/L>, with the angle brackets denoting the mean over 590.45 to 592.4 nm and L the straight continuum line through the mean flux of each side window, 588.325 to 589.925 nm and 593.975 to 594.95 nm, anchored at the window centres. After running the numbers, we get -0.10 mag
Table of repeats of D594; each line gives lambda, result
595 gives 219.8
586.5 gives 230.1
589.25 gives 194.8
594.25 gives 220.8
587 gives 250.3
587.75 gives 212.5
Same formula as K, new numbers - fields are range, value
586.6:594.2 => 190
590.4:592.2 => 223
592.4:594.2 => 229.5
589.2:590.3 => 194.8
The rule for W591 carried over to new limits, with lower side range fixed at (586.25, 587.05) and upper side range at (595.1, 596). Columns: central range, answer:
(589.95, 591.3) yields 0.01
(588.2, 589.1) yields 0.09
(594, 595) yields 0.04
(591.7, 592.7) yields -0.01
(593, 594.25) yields 0.02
